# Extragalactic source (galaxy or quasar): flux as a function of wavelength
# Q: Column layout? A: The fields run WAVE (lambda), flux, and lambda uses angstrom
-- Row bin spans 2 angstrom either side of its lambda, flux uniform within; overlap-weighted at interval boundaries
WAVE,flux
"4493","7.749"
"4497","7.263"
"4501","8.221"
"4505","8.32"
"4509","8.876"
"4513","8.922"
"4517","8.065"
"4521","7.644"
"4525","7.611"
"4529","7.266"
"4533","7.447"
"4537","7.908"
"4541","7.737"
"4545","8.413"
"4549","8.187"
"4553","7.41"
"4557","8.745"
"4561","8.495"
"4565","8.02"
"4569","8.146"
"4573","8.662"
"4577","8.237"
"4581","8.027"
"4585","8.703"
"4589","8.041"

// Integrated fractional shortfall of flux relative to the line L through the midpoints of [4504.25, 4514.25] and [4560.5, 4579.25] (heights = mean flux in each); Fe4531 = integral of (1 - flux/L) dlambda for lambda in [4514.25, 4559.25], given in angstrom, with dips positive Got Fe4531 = 3.5 angstrom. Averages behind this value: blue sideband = 8.74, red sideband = 8.29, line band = 7.88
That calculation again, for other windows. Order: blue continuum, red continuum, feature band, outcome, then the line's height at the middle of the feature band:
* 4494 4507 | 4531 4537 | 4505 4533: -1.0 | 7.74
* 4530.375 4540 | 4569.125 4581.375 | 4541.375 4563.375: -0.7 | 7.94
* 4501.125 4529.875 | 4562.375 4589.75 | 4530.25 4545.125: 0.8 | 8.19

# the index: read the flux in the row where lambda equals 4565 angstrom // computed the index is 8.02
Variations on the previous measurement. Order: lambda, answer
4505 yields 8.32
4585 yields 8.703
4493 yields 7.749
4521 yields 7.644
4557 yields 8.745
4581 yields 8.027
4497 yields 7.263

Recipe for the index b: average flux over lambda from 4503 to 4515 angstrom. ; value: 8.71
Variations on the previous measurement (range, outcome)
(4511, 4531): 7.9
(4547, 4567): 8.17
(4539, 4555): 7.94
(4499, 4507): 8.27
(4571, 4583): 8.31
